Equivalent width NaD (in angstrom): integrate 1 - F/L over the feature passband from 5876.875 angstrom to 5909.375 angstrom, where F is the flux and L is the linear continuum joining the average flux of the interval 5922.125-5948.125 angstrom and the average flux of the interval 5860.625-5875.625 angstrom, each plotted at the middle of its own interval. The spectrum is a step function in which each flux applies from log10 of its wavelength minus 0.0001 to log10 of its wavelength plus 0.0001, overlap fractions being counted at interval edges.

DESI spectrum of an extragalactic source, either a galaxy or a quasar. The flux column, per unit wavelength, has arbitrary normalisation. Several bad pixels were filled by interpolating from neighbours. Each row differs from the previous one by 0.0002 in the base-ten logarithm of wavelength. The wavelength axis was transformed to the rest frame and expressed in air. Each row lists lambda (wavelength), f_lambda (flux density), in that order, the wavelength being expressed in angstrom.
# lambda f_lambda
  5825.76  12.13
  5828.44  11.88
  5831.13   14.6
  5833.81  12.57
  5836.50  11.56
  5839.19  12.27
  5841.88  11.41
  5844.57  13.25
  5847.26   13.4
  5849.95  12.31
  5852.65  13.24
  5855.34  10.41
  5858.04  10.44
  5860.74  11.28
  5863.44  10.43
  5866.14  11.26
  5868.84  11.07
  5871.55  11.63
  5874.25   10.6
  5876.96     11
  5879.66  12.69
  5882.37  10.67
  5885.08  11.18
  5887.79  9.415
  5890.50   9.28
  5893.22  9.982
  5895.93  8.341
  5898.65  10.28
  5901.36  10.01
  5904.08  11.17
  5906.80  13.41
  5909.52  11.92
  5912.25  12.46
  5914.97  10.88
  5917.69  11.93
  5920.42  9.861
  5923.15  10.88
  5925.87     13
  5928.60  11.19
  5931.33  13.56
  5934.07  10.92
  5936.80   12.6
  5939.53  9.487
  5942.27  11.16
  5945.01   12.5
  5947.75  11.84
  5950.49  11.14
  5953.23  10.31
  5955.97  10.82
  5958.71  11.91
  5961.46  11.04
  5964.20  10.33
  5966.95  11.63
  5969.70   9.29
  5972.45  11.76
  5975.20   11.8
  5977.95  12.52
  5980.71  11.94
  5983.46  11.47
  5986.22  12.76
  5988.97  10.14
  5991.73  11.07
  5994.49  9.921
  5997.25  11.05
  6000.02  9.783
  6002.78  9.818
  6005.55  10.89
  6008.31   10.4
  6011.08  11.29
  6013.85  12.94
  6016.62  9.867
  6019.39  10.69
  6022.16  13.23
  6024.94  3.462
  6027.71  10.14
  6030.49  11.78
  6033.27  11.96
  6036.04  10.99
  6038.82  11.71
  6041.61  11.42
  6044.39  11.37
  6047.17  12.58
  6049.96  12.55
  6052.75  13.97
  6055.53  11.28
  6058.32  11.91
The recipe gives 1.8 angstrom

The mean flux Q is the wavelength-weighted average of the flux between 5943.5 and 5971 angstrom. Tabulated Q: 11.1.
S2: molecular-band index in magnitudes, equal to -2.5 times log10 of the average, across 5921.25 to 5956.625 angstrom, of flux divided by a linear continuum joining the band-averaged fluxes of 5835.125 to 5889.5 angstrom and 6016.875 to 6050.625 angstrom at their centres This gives -0.025 mag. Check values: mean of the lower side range 11.5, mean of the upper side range 10.9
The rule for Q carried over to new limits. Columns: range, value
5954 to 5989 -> 11.4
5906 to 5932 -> 11.8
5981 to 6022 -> 11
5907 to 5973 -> 11.4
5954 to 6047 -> 11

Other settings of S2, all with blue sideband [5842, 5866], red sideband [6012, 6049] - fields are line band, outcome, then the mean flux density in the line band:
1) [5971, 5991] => -0.05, 11.7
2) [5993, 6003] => 0.09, 10.2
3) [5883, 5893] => 0.16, 10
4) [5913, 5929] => 0.01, 11.3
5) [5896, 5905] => 0.14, 10.1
